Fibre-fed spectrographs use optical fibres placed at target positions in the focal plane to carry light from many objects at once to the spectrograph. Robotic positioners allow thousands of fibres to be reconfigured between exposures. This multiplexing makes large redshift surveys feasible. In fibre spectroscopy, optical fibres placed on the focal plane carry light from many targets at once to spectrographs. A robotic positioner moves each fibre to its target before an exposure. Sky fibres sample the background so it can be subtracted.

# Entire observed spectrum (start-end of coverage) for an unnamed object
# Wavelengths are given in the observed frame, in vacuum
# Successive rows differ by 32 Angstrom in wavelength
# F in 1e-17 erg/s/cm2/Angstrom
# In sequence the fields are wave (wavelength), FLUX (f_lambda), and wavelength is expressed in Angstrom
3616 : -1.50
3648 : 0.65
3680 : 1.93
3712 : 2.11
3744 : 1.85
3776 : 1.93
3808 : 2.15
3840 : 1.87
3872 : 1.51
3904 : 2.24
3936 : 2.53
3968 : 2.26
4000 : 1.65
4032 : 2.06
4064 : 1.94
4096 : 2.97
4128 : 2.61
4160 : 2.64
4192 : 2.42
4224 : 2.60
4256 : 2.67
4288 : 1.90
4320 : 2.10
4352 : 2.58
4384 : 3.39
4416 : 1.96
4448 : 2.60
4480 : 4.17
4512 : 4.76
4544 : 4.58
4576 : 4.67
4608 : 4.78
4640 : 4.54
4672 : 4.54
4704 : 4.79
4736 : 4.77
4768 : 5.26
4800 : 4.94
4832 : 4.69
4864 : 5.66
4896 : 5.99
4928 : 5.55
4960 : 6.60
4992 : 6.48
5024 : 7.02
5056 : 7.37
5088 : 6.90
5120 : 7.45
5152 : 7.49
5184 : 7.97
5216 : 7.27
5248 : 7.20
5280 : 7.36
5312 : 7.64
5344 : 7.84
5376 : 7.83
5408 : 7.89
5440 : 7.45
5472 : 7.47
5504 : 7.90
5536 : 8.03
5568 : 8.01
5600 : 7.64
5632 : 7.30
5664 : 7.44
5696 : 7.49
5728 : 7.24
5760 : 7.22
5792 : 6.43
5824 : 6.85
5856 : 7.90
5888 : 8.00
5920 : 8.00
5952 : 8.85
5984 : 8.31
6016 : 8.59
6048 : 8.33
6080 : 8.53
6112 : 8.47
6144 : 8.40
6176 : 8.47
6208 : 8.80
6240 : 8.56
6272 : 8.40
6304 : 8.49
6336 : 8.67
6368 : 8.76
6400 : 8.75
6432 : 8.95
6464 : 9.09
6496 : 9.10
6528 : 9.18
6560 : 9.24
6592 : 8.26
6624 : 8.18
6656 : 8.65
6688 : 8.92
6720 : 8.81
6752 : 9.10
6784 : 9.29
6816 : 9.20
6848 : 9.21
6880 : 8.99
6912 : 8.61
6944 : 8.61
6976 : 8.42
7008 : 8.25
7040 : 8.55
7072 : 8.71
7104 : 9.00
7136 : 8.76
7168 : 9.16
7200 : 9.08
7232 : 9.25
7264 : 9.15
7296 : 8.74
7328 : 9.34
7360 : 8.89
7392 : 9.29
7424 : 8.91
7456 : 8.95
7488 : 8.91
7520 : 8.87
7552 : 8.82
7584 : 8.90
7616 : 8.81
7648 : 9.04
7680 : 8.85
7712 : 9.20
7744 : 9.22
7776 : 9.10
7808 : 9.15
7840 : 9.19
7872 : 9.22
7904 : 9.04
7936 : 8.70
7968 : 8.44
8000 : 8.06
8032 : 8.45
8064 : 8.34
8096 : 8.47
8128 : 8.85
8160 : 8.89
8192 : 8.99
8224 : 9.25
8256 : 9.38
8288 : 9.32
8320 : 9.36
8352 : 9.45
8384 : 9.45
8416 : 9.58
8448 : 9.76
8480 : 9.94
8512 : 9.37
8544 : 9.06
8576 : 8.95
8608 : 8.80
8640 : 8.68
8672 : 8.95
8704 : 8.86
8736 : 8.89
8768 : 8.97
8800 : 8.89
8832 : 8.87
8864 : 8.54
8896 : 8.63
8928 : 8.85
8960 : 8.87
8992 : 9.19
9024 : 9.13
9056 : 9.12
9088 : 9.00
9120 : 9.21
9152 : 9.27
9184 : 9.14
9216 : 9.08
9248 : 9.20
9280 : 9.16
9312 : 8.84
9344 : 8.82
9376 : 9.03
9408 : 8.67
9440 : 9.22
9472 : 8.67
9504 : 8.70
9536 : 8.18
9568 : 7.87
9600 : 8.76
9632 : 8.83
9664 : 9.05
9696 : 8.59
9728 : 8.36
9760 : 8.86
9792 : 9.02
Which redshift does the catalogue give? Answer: 0.121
